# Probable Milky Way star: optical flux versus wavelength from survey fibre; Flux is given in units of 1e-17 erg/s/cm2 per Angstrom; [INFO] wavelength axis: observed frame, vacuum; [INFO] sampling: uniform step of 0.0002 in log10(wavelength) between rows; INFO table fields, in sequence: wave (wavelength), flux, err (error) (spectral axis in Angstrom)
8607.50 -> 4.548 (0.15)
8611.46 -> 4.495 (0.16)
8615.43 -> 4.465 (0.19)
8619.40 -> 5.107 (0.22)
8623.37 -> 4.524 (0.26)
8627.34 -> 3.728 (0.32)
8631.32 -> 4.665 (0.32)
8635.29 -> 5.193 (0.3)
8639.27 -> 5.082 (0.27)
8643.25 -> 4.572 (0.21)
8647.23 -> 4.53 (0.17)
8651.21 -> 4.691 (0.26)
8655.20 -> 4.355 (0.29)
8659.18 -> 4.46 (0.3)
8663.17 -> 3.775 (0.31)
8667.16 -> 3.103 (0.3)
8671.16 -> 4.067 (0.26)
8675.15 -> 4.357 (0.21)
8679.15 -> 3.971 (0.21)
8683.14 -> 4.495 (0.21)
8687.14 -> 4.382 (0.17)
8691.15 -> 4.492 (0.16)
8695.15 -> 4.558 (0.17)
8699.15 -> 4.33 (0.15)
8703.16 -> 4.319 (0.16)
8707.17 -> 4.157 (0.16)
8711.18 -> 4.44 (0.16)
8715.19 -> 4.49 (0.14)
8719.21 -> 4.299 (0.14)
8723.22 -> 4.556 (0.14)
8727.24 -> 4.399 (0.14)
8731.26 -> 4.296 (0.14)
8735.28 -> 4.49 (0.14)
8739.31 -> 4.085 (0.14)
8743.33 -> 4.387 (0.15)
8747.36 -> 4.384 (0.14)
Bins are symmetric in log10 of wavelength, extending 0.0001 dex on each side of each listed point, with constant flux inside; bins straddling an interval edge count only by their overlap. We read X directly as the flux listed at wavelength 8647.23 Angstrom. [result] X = 4.53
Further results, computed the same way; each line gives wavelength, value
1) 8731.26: 4.296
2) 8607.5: 4.548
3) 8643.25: 4.572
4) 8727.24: 4.399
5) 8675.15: 4.357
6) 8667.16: 3.103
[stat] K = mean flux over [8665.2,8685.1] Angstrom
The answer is 4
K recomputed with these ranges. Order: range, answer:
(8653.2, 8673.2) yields 3.95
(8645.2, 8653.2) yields 4.61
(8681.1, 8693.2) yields 4.46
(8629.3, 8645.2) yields 4.88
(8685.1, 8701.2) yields 4.44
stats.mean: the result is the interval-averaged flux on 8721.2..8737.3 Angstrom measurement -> 4.43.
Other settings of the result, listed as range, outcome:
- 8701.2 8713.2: 4.31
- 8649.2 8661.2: 4.5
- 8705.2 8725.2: 4.39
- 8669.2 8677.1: 4.21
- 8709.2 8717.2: 4.46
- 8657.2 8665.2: 4.11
